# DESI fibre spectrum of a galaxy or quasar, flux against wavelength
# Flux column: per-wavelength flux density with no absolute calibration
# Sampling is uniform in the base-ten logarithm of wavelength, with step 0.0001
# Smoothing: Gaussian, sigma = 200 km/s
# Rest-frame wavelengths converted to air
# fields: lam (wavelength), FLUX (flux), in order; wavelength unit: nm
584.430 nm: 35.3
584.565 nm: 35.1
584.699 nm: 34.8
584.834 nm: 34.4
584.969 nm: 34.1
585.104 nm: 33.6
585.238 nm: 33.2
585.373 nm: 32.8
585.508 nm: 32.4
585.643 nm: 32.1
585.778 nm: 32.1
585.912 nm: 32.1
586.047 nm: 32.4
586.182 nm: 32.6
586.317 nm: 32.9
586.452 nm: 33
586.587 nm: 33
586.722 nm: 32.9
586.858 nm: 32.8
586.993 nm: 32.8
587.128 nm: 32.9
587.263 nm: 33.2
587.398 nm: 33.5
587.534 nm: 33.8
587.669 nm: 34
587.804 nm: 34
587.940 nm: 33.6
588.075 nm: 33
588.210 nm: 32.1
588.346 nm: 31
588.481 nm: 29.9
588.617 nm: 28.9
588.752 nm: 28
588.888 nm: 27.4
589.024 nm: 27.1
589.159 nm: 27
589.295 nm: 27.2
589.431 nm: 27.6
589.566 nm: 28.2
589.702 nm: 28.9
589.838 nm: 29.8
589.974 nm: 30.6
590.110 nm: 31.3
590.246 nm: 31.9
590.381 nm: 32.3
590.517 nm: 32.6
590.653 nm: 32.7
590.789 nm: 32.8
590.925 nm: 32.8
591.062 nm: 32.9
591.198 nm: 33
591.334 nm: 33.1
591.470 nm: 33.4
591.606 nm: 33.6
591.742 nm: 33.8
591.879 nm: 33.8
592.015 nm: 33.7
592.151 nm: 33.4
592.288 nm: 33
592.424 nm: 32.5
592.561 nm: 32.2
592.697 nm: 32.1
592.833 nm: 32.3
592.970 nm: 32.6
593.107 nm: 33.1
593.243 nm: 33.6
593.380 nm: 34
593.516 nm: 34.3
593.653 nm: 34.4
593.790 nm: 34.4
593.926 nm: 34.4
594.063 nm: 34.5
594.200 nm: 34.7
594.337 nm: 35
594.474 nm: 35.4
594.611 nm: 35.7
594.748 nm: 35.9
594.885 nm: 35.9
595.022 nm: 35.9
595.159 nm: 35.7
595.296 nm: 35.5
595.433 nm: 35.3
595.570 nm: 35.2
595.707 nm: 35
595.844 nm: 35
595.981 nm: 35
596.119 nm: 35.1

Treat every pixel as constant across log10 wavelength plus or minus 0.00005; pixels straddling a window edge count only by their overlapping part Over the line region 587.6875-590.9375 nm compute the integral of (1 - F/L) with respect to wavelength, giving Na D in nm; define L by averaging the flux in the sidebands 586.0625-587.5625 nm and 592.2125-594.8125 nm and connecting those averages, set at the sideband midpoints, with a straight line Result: 0.28 nm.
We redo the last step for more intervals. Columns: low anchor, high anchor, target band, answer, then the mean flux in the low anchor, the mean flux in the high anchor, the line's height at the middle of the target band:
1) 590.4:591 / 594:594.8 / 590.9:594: 0.045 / 32.6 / 35.2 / 33.8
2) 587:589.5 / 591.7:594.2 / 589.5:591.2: 0.030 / 30.8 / 33.5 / 32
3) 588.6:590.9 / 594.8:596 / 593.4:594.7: -0.026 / 29.8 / 35.4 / 34.1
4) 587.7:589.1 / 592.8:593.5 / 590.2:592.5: -0.057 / 30.6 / 33.2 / 32.2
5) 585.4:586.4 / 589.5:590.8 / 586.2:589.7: 0.066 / 32.4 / 31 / 31.7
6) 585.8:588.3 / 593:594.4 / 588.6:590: 0.220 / 33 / 34.2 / 33.4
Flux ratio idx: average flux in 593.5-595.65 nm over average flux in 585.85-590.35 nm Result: 1.13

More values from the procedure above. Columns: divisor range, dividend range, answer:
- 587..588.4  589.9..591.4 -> 0.98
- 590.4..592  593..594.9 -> 1.04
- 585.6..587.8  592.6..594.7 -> 1.03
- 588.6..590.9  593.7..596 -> 1.18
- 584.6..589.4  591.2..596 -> 1.07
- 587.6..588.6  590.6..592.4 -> 1.03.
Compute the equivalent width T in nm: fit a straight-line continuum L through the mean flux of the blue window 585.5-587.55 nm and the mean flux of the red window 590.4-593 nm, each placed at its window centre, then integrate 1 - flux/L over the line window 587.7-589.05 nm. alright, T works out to 0.09 nm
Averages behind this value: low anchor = 32.8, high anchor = 32.9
